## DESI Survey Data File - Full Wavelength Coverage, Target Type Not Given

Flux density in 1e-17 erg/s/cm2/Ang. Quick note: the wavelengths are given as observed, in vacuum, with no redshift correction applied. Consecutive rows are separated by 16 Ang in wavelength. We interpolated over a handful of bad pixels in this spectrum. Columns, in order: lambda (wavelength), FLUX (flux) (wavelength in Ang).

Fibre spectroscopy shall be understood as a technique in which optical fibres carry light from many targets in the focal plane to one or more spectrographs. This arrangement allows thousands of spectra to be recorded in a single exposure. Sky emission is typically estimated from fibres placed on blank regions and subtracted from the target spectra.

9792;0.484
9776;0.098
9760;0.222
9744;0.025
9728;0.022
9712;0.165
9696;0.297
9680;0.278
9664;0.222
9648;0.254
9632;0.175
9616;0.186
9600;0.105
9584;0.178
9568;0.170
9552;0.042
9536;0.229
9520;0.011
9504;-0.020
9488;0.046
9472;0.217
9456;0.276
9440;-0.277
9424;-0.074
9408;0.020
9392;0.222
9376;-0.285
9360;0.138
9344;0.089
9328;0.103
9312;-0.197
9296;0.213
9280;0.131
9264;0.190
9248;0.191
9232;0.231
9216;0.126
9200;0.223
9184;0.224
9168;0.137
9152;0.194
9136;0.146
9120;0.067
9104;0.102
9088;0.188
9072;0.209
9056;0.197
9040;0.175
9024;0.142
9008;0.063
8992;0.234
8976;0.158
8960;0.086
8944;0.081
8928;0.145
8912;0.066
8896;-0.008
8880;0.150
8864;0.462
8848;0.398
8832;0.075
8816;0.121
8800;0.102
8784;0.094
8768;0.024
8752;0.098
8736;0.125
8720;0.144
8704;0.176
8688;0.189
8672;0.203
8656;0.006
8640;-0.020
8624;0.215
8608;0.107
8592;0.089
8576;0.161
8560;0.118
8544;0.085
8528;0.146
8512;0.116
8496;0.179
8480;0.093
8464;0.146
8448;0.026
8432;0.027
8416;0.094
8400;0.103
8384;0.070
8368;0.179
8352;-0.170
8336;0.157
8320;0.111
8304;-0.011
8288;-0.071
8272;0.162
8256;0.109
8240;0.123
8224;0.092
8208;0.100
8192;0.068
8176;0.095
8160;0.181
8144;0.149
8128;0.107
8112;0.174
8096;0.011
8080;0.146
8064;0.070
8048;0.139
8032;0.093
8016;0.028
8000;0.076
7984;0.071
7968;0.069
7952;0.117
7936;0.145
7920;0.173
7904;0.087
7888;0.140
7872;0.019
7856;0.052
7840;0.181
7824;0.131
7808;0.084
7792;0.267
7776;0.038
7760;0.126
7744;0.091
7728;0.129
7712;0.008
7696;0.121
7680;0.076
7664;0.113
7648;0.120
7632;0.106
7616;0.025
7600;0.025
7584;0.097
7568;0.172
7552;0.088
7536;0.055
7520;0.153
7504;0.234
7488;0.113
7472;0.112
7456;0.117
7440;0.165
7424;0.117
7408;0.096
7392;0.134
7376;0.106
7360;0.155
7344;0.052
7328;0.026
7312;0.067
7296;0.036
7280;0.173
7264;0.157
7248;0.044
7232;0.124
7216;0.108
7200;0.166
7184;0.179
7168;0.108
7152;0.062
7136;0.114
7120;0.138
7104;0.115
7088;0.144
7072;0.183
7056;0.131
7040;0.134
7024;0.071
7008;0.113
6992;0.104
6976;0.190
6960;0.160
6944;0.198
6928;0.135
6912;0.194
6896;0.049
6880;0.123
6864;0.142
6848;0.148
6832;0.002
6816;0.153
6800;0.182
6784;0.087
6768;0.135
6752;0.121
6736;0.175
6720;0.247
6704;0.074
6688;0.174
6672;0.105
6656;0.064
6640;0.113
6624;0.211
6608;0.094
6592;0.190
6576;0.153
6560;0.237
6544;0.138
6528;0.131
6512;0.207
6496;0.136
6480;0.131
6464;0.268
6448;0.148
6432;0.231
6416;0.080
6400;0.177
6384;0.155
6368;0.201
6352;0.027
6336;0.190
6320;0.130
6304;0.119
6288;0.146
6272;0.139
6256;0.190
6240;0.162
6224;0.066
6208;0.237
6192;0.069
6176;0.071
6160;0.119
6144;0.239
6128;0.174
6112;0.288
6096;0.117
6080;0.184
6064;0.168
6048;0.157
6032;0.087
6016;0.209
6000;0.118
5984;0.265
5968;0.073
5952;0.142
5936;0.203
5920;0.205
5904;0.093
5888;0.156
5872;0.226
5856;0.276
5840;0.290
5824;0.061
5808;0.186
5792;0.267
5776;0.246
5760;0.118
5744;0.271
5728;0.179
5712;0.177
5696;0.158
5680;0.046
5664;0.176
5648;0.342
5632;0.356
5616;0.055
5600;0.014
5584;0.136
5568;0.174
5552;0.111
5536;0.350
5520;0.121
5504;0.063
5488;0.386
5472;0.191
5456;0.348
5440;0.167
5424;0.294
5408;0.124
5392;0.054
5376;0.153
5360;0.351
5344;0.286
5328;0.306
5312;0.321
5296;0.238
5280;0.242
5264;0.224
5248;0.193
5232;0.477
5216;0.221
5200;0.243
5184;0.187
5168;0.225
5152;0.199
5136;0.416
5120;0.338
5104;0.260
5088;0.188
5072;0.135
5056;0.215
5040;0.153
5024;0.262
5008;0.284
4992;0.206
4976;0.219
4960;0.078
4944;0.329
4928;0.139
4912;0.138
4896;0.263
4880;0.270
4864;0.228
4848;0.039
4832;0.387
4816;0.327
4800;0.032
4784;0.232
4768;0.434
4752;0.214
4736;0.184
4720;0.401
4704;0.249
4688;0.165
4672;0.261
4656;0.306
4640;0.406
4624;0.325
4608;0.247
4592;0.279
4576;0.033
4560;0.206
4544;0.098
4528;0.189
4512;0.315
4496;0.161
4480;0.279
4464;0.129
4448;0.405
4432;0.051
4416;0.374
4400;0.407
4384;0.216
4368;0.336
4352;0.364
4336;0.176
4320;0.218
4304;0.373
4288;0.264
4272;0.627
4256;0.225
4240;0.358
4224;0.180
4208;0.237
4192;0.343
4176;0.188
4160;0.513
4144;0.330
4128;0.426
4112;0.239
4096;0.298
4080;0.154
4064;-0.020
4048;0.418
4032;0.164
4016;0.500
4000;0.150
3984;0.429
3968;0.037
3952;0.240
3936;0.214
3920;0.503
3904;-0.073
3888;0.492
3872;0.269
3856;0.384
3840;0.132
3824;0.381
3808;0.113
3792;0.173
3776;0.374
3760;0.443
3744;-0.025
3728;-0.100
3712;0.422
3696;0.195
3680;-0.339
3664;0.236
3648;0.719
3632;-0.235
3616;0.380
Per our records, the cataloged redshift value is 1.38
